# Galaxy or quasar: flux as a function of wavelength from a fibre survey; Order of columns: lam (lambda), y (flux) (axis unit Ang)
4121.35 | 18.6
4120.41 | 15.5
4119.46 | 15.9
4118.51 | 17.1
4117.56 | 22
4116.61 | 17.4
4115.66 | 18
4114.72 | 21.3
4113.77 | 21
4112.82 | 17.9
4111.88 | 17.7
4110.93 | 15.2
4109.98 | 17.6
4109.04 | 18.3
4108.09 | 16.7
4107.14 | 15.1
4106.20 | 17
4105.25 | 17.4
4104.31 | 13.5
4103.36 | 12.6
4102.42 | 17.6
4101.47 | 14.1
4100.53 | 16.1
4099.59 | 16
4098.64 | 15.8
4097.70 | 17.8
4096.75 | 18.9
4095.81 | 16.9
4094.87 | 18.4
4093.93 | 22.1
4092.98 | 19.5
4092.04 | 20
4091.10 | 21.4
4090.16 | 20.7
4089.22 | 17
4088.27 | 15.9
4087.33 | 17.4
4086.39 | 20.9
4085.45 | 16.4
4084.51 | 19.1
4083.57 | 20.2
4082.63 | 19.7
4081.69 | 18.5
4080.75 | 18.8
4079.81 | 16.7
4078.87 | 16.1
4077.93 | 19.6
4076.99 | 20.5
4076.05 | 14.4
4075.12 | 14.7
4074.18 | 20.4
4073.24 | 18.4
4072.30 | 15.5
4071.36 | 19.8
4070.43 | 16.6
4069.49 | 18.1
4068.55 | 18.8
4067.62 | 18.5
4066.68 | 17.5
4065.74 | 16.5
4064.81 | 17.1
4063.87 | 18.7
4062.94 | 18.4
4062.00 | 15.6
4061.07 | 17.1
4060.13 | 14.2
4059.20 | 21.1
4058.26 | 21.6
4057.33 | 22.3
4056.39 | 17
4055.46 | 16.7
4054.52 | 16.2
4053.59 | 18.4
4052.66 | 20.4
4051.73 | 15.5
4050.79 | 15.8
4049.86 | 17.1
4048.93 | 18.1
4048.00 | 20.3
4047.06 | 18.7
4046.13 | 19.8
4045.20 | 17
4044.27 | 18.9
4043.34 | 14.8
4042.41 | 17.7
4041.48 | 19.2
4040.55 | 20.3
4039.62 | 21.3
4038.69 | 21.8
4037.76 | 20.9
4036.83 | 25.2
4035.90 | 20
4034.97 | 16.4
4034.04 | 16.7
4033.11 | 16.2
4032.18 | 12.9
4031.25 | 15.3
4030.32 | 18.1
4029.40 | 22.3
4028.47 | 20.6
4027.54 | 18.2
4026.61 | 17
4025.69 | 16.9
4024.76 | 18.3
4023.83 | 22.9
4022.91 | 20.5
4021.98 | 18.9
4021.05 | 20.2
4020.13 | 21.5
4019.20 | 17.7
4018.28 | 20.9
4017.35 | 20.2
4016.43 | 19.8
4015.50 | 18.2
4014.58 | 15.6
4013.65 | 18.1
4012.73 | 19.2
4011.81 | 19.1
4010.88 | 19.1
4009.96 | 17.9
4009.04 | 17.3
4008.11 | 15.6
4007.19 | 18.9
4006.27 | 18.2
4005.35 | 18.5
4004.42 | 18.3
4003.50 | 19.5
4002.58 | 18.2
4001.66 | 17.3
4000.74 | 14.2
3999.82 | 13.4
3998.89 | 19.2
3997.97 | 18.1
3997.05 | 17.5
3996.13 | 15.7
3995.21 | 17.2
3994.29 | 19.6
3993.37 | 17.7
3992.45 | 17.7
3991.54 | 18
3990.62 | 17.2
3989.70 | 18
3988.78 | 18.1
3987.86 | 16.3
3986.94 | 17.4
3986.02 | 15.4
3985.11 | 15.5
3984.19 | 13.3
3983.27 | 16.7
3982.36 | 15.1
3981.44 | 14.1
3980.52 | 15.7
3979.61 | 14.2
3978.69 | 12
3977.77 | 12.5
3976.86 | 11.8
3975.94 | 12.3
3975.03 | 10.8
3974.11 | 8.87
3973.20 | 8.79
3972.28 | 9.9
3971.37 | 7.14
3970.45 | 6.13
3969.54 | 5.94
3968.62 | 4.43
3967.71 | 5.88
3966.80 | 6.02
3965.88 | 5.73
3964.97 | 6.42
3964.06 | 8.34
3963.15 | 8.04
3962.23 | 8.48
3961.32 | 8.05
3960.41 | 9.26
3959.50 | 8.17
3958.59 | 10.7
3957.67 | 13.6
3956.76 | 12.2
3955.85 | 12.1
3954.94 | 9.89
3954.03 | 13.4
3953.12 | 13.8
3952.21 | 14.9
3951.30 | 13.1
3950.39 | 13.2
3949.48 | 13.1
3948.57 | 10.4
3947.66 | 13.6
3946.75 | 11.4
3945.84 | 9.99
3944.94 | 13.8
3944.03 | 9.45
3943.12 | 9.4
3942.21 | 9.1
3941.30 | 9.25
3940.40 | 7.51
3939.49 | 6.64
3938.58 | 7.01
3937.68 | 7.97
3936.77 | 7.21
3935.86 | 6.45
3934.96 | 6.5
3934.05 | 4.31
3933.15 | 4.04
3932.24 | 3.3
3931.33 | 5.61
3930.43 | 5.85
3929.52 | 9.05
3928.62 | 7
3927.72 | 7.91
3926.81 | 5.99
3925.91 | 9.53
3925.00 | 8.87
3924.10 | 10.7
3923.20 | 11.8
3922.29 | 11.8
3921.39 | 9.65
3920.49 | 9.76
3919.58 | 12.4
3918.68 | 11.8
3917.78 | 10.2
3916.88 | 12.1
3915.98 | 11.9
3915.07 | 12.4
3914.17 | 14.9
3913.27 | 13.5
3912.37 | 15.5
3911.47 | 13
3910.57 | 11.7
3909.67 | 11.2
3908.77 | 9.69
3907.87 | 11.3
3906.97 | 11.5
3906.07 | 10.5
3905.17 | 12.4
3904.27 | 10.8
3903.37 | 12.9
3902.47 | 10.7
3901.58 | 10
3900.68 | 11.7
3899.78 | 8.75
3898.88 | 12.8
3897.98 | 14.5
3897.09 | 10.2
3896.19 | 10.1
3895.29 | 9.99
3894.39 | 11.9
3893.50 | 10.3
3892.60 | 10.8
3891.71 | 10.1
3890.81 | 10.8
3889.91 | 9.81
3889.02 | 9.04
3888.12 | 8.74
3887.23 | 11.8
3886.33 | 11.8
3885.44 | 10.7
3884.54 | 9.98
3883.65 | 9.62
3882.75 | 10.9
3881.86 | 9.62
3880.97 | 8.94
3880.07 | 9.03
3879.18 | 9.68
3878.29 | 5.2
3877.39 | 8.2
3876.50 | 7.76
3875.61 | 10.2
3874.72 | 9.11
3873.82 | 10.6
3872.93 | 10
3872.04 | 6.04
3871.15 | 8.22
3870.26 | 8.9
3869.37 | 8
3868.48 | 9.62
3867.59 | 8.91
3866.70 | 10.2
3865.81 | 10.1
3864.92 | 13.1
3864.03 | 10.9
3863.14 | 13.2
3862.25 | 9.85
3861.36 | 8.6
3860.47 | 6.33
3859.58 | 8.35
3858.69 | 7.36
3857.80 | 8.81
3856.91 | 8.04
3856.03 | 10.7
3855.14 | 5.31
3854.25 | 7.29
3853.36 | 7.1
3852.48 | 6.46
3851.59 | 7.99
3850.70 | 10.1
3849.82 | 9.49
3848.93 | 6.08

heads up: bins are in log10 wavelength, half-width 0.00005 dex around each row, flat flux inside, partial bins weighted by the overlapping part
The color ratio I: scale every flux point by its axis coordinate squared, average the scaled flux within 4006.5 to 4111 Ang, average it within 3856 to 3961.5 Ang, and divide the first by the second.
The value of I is 1.95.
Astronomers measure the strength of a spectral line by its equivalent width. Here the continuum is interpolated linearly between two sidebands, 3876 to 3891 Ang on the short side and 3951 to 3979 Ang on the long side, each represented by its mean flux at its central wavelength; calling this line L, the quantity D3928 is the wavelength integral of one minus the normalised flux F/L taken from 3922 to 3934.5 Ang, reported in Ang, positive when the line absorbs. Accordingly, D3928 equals 2.7 Ang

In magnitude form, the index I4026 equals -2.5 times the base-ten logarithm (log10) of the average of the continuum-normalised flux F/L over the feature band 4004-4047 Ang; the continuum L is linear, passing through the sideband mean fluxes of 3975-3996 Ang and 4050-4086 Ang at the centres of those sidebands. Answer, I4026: -0.124 mag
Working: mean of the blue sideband 15.6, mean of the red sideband 17.9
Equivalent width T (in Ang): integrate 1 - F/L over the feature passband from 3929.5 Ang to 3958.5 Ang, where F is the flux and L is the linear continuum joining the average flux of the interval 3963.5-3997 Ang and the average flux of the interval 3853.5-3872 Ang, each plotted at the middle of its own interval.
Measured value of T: 5.0 Ang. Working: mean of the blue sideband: 8.99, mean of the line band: 9.62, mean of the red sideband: 12.7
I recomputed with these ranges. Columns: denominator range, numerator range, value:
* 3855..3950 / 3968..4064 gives 1.84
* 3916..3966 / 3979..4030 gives 1.94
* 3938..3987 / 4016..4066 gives 1.81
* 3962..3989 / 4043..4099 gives 1.73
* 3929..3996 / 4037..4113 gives 1.72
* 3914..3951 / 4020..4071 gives 2.10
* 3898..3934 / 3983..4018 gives 1.77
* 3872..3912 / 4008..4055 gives 1.92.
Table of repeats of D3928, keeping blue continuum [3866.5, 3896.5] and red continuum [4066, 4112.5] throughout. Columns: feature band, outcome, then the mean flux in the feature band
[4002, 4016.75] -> -3.7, 18.2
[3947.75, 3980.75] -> 6.7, 10.1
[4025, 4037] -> -2.0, 18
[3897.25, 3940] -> 3.9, 9.89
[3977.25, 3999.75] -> -4.2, 16.3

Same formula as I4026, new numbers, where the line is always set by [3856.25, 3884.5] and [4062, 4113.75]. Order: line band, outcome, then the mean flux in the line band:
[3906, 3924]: -0.09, 11.8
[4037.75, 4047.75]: -0.20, 19.1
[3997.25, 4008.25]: -0.22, 17.5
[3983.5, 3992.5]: -0.21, 16.6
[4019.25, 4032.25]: -0.24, 19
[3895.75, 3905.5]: -0.10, 11.3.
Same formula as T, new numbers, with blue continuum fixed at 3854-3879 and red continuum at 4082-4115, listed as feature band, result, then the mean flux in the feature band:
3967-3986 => 3.0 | 11.1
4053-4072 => -1.9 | 18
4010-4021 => -3.3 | 19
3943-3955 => -0.2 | 12.3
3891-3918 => -3.2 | 11.6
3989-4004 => -3.8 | 17.4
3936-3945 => 2.5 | 8.43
